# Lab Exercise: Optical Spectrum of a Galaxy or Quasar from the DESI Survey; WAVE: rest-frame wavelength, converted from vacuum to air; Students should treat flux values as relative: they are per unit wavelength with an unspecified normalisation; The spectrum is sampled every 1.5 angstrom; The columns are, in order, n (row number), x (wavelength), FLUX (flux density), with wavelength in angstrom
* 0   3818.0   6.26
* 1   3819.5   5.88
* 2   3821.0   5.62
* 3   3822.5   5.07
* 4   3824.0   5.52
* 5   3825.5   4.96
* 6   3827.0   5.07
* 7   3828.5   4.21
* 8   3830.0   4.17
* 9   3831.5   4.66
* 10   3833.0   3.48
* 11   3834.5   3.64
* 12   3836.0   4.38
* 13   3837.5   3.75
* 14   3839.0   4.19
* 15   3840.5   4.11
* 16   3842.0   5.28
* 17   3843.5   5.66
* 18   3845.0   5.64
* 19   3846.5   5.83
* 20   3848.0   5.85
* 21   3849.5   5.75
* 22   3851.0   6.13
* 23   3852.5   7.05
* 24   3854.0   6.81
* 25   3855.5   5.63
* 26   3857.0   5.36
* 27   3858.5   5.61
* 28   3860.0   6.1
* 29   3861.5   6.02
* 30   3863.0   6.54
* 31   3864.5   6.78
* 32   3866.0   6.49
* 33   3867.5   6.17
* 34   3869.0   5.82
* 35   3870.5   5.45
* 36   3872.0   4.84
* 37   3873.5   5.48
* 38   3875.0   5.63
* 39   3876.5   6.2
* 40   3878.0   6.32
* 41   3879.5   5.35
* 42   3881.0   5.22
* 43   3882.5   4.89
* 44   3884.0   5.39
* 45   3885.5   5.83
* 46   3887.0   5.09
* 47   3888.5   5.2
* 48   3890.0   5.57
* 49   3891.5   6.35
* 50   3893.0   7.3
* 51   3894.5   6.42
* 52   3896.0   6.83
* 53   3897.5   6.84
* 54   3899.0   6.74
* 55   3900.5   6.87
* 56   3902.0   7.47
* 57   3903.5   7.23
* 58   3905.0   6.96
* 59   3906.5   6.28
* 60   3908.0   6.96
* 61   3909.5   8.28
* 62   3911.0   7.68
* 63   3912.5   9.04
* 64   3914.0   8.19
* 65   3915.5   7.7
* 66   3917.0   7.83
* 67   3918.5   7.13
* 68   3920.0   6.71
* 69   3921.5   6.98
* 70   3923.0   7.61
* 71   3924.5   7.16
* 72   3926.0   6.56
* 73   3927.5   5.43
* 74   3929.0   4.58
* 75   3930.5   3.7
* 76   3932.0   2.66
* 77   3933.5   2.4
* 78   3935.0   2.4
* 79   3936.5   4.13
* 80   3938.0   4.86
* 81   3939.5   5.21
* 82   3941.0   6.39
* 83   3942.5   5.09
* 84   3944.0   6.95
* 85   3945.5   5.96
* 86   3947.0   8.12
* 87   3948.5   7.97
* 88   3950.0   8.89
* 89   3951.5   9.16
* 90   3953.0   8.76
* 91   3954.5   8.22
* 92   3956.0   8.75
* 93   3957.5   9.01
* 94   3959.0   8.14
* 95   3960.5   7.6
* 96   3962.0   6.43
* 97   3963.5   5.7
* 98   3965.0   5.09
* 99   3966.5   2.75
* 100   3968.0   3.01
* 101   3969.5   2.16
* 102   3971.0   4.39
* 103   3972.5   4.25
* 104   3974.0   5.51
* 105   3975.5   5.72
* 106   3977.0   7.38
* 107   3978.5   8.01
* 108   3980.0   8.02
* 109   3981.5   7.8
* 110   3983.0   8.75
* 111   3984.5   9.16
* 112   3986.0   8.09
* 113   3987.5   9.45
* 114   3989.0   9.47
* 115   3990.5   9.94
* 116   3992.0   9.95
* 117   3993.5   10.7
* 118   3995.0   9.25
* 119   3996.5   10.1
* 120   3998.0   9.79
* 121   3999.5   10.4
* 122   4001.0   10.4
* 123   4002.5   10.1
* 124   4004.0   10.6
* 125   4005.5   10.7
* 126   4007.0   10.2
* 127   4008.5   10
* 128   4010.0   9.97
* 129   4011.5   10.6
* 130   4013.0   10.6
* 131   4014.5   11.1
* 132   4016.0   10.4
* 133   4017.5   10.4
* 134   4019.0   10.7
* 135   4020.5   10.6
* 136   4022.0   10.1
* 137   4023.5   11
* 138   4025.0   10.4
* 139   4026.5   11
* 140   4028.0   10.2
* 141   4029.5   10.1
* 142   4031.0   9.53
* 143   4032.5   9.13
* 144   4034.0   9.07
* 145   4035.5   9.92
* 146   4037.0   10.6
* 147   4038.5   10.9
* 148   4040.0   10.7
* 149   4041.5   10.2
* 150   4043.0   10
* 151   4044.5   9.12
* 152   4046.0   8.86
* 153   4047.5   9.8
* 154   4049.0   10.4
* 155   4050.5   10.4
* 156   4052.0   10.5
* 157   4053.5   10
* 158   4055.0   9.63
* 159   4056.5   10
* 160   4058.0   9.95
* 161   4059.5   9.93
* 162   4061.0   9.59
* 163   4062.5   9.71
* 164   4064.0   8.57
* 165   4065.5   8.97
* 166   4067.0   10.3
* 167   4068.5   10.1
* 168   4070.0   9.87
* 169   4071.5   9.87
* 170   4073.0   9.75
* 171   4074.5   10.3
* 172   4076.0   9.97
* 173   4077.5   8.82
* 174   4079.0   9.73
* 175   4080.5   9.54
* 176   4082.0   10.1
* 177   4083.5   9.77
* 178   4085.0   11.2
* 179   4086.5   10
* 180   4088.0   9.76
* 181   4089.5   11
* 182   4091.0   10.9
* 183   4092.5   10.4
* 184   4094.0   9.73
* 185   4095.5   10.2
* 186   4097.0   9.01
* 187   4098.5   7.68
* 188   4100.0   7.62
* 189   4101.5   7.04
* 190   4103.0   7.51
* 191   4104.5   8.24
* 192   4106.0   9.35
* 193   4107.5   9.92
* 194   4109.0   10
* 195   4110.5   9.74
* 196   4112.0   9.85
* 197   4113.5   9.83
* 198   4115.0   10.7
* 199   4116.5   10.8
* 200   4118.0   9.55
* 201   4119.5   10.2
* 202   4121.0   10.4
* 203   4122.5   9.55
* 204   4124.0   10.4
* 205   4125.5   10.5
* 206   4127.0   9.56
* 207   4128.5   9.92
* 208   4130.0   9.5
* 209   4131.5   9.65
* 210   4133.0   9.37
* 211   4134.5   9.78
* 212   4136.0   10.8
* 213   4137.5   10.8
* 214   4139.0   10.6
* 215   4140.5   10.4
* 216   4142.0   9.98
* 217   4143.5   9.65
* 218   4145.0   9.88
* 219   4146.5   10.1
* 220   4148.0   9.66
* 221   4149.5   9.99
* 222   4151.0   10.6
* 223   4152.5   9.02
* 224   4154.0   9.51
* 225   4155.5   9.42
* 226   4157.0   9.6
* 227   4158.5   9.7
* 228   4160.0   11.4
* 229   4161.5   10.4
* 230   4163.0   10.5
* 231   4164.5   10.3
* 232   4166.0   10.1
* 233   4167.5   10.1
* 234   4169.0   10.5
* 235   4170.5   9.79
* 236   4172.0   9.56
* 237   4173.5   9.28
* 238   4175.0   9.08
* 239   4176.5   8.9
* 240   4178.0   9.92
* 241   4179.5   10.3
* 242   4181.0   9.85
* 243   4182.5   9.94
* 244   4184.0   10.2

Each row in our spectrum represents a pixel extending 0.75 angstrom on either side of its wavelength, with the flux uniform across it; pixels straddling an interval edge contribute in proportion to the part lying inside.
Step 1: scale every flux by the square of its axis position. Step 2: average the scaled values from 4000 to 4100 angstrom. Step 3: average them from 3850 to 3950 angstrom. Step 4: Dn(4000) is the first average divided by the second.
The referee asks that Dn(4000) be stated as 1.8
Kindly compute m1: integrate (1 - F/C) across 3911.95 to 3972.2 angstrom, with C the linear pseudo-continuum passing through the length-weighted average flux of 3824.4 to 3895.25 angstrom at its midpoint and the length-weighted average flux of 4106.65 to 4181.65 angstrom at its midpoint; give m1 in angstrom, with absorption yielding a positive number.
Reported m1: 5.0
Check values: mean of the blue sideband 5.48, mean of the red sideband 9.98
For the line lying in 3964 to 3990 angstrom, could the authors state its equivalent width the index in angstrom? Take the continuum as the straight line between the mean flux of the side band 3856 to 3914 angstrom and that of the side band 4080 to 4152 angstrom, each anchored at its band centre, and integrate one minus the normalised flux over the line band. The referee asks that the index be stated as 4.4 angstrom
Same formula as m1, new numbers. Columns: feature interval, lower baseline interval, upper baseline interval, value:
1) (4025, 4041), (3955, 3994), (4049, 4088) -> -2.4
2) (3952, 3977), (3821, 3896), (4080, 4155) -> 4.1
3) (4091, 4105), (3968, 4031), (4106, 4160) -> 1.5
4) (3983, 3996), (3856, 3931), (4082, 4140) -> -2.6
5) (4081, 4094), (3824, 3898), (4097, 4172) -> -1.9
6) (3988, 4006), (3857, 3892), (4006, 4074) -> -2.3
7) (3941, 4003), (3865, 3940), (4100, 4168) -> -3.6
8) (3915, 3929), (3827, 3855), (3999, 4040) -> 1.0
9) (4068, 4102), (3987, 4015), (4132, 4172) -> 1.4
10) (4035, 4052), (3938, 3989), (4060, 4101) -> -2.5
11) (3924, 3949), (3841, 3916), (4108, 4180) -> 6.6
